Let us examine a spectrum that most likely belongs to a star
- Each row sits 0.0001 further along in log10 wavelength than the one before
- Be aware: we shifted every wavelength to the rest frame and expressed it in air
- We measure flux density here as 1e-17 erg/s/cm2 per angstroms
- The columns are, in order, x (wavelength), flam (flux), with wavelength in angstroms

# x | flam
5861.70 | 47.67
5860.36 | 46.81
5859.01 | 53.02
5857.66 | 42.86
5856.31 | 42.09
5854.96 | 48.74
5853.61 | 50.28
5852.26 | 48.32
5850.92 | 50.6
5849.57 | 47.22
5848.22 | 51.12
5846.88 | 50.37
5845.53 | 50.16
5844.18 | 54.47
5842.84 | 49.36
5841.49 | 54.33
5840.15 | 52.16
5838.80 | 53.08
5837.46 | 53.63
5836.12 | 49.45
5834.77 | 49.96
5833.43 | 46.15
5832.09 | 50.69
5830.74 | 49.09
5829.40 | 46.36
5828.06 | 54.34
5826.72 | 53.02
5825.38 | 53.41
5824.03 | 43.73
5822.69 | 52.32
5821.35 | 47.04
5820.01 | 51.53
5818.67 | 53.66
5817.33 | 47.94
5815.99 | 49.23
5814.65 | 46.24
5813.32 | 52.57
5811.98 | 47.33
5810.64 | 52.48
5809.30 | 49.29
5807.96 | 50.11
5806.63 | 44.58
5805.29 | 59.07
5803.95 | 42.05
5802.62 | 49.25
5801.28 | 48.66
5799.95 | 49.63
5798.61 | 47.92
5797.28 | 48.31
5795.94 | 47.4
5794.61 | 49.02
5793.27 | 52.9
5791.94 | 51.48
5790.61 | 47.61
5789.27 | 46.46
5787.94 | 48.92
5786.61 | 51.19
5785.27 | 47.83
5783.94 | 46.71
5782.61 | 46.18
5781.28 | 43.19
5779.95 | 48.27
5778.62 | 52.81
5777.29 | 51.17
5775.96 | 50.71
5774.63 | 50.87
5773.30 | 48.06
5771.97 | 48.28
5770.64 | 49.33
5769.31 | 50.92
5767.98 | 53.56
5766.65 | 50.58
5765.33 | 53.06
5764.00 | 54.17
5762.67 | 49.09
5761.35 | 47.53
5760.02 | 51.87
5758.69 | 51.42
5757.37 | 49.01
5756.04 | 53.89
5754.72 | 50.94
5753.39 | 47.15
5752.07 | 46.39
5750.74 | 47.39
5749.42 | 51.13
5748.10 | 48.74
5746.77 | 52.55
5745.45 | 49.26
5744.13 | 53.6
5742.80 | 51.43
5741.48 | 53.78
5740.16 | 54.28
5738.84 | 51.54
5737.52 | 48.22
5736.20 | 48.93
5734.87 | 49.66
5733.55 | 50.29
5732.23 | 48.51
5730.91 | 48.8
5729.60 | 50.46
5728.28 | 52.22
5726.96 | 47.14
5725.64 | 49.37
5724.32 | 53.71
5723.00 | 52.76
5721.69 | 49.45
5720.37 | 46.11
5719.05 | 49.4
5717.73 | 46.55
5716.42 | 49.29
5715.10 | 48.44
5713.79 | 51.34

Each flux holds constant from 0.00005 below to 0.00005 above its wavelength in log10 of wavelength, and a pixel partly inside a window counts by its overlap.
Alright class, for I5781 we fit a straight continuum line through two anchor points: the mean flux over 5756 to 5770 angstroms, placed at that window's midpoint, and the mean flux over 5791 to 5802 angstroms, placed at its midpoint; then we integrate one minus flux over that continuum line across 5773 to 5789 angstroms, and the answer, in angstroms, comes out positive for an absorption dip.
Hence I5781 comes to 0.5 angstroms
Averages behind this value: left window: 51.2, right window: 49.4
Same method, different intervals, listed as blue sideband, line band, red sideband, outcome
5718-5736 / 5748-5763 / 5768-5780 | 0.1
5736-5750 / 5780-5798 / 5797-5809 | 0.4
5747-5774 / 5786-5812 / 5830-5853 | 0.6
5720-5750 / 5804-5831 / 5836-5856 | 0.4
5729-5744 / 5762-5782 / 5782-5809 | -0.3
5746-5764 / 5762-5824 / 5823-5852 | 0.9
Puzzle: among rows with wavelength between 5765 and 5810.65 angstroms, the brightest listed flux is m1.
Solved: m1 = 59.07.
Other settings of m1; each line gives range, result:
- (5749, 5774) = 54.17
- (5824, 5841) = 54.34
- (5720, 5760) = 54.28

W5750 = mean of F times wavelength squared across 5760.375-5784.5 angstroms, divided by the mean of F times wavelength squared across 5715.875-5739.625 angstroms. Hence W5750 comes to 1.0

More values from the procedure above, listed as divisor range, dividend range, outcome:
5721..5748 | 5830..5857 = 1.02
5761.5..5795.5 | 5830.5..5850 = 1.05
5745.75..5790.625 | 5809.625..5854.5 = 1.04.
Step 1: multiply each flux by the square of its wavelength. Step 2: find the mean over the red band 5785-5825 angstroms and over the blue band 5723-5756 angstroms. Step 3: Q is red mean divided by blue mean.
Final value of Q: 1.0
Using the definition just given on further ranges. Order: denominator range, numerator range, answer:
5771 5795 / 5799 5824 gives 1.02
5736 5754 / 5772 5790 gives 0.98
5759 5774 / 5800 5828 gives 1.00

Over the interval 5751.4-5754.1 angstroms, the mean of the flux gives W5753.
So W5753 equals 46.7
